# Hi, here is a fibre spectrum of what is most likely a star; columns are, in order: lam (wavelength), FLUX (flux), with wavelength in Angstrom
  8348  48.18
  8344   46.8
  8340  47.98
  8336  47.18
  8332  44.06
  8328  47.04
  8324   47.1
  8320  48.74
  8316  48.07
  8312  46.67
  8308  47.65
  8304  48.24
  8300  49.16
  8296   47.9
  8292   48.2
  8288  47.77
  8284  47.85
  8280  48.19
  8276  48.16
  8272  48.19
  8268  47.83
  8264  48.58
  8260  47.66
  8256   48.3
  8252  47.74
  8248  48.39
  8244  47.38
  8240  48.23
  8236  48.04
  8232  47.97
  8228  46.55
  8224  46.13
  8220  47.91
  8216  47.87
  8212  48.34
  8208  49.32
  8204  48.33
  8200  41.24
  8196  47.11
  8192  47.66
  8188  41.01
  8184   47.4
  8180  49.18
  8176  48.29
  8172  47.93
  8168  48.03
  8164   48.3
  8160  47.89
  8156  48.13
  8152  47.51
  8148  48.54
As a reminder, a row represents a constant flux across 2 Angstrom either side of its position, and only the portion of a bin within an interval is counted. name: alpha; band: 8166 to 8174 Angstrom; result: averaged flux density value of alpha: 48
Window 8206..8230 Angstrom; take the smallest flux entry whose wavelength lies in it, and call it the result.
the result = 46.13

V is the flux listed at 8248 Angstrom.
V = 48.39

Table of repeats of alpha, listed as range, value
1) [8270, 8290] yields 48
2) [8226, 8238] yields 47.5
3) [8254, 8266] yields 48.2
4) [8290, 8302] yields 48.4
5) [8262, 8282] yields 48.2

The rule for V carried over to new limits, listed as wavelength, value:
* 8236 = 48.04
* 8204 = 48.33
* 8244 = 47.38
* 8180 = 49.18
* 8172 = 47.93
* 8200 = 41.24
